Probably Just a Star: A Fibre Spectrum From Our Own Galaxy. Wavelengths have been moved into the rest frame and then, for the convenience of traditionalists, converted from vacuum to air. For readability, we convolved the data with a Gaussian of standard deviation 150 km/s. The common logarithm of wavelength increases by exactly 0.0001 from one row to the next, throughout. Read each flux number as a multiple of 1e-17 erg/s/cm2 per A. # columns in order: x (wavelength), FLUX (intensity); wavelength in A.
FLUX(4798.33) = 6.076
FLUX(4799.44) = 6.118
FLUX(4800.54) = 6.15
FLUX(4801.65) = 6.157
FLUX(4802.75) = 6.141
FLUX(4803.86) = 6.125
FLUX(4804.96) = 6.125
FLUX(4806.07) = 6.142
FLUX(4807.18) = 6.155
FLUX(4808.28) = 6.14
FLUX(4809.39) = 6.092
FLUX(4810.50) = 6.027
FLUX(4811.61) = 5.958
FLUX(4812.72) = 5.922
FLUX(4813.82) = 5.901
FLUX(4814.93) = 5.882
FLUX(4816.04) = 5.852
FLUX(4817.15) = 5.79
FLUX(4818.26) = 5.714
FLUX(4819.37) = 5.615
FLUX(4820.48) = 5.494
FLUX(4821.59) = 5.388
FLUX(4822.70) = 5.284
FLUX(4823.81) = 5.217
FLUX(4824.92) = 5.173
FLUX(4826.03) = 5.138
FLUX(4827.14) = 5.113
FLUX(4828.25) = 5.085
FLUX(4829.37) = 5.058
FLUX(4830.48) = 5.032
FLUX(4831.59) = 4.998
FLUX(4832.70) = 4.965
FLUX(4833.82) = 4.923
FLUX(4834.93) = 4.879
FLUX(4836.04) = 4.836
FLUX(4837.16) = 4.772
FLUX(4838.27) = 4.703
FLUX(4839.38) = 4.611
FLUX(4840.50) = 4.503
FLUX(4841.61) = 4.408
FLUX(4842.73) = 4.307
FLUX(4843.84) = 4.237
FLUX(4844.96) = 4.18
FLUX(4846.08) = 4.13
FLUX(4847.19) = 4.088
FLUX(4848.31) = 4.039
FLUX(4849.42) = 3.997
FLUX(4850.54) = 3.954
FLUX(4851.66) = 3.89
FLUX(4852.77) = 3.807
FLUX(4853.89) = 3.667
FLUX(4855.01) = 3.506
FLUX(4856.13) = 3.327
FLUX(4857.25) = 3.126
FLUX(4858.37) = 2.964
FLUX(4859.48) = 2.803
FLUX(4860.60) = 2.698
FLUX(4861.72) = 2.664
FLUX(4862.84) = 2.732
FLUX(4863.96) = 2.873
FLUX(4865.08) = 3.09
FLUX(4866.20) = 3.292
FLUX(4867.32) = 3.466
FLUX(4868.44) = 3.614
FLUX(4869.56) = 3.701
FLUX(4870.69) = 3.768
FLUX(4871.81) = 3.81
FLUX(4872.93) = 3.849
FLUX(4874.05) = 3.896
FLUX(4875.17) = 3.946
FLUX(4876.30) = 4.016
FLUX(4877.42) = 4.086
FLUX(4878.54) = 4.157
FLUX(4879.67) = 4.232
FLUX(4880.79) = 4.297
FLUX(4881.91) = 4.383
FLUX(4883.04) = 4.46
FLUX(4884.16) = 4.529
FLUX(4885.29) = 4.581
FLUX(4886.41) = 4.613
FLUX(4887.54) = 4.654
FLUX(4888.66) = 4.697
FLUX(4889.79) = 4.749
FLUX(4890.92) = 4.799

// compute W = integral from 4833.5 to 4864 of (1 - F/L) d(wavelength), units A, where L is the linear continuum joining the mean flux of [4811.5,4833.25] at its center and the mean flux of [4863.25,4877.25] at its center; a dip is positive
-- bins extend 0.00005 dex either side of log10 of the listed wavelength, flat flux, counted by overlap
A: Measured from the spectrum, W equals 3.9 A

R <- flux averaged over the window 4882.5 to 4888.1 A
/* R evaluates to 4.57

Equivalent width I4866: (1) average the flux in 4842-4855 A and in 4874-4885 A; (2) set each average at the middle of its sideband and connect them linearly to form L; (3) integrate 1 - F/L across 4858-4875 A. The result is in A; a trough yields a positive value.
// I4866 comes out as 3.44 A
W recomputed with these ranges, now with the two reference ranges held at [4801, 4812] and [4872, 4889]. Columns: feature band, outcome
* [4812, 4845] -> 2.7 A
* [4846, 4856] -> 2.3 A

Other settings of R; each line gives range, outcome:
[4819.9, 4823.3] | 5.39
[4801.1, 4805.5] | 6.15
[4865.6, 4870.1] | 3.52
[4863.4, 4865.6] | 2.98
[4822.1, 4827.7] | 5.19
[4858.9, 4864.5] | 2.76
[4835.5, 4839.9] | 4.73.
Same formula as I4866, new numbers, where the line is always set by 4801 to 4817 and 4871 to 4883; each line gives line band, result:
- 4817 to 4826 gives 0.4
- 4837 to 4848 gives 1.5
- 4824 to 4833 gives 0.7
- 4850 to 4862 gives 3.5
